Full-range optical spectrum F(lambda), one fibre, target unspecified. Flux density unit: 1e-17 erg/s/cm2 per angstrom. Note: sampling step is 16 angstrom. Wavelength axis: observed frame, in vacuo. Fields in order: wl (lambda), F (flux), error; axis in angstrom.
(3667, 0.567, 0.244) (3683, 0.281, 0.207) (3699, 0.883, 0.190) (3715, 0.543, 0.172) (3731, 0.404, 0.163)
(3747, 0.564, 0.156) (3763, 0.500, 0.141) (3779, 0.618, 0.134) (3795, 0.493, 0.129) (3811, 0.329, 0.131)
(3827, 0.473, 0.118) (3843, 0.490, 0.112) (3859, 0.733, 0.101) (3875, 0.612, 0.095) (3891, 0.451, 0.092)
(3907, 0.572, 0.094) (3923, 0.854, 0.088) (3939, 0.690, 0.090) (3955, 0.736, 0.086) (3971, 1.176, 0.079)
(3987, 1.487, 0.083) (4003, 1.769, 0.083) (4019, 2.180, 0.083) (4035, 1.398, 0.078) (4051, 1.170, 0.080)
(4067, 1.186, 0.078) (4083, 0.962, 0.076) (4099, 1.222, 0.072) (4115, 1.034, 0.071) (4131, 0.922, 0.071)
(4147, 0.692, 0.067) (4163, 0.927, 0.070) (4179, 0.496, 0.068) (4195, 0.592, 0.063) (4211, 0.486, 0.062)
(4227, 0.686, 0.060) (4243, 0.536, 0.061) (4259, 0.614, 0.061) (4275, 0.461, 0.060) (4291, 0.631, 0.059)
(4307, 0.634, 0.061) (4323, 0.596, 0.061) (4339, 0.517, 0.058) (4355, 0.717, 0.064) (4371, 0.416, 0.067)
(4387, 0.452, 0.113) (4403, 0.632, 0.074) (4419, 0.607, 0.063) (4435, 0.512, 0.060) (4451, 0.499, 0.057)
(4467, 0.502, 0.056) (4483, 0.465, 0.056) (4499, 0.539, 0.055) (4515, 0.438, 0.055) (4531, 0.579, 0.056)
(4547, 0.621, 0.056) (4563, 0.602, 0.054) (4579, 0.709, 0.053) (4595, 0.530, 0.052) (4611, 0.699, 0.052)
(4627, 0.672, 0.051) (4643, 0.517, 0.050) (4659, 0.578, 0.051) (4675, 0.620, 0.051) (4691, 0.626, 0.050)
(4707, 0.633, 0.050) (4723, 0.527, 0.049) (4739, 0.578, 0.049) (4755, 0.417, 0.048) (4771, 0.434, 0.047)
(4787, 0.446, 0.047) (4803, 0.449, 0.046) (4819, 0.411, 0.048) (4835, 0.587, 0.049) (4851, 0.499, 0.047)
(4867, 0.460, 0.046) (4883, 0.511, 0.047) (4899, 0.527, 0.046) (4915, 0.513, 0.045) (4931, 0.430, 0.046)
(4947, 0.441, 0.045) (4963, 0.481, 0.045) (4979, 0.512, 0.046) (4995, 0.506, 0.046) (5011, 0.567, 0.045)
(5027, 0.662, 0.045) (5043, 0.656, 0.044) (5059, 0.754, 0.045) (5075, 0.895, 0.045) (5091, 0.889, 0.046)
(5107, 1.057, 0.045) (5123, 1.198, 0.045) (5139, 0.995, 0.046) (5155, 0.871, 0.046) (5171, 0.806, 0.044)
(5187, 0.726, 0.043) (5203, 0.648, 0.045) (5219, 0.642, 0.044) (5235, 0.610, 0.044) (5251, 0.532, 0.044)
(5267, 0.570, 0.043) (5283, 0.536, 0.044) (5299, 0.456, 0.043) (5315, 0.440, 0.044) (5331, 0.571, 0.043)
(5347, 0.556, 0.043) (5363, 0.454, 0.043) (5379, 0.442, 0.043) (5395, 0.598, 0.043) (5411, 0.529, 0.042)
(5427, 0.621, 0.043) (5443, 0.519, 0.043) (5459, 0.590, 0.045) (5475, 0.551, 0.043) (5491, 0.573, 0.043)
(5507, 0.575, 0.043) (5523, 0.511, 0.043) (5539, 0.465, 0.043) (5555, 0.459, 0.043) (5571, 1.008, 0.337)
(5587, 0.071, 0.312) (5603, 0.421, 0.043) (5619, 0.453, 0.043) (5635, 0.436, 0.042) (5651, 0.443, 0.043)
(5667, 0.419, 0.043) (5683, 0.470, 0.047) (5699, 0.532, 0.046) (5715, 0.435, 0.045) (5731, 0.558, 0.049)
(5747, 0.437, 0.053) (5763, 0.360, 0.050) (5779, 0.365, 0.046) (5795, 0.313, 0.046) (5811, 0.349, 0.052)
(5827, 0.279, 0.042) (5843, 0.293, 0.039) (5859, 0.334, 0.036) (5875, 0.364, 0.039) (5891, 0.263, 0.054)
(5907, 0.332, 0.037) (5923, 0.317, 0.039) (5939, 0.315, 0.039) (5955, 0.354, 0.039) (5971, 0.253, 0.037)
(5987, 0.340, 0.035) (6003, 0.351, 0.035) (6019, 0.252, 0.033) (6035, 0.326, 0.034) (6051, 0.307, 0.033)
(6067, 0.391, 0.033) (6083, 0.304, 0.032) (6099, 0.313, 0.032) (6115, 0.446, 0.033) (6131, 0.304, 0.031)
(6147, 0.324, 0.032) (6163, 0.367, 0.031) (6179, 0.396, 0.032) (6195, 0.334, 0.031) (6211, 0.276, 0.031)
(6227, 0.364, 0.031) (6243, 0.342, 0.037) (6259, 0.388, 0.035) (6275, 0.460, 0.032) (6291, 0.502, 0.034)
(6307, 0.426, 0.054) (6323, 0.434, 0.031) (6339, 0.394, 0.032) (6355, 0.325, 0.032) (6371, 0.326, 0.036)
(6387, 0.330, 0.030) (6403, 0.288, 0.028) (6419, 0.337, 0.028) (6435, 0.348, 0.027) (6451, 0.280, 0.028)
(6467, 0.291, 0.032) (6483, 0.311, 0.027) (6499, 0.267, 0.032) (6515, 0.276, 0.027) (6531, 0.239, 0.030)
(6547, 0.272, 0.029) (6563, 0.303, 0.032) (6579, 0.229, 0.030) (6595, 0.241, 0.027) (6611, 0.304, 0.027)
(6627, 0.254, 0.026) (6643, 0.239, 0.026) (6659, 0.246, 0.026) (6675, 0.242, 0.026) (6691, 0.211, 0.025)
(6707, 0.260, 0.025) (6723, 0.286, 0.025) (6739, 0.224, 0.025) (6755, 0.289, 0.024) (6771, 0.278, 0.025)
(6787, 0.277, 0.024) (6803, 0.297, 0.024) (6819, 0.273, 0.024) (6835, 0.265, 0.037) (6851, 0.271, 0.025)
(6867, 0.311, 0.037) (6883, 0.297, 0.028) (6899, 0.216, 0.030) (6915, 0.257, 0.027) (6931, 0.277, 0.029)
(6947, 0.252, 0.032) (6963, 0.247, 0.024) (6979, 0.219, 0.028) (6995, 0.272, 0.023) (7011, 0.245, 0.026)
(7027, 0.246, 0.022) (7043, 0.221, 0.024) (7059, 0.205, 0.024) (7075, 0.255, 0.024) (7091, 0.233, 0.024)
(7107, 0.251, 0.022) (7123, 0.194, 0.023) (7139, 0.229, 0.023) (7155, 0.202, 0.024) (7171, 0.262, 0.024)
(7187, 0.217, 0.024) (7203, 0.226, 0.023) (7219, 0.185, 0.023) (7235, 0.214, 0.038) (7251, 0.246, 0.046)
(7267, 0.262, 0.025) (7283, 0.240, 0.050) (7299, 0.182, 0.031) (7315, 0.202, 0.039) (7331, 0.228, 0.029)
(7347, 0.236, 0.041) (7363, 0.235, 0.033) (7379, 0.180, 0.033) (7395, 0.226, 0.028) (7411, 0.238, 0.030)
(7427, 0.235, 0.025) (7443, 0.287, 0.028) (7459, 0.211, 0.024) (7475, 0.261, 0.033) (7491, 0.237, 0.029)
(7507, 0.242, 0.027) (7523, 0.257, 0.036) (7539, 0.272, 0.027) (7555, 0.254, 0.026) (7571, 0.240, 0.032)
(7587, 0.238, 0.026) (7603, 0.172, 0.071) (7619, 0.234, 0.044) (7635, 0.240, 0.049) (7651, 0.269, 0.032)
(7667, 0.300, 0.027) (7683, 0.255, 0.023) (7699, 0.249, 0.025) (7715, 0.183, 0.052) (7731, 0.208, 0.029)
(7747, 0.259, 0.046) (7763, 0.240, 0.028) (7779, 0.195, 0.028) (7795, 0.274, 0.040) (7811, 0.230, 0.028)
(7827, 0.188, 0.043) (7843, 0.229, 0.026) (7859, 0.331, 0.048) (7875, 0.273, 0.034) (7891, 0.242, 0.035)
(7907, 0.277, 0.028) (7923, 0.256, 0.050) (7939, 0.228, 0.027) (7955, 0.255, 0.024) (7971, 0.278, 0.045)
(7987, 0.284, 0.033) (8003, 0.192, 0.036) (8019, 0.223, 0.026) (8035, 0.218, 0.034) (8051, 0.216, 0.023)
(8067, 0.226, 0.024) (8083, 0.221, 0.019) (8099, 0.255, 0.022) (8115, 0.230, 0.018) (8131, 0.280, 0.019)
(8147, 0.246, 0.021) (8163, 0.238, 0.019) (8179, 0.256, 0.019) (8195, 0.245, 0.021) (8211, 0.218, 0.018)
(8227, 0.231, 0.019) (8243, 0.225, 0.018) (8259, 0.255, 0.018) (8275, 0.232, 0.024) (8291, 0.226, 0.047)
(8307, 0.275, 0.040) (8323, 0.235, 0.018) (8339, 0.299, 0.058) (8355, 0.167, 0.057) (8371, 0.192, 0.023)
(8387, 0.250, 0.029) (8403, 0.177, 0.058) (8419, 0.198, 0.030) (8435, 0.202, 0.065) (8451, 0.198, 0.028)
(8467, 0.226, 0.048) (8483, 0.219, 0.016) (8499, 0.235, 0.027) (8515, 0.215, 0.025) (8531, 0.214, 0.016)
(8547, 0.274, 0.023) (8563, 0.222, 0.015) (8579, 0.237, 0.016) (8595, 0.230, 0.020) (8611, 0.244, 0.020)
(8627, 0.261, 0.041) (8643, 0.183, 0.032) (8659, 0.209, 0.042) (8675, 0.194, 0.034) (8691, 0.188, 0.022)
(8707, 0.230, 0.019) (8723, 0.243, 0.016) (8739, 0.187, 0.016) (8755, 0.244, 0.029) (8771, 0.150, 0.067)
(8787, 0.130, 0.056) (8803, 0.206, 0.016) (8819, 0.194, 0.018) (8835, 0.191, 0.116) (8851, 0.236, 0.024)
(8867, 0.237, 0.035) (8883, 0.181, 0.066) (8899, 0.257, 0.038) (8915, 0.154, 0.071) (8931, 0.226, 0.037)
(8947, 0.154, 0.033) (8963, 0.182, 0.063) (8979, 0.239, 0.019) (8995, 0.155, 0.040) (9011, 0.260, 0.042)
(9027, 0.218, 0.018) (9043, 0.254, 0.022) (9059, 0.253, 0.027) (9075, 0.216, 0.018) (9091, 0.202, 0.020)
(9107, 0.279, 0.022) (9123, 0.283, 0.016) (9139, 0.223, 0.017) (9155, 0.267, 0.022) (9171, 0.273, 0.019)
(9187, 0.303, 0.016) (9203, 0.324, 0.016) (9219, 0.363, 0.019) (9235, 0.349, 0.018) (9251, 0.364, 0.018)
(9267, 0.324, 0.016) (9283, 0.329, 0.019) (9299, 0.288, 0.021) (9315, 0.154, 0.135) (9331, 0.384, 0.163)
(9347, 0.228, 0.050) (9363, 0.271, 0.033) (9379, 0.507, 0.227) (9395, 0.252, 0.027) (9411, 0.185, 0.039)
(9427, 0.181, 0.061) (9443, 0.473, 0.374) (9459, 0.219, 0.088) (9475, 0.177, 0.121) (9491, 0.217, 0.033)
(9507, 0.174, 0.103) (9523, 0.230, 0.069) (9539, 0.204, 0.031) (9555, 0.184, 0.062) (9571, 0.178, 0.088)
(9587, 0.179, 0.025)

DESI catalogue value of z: 2.30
